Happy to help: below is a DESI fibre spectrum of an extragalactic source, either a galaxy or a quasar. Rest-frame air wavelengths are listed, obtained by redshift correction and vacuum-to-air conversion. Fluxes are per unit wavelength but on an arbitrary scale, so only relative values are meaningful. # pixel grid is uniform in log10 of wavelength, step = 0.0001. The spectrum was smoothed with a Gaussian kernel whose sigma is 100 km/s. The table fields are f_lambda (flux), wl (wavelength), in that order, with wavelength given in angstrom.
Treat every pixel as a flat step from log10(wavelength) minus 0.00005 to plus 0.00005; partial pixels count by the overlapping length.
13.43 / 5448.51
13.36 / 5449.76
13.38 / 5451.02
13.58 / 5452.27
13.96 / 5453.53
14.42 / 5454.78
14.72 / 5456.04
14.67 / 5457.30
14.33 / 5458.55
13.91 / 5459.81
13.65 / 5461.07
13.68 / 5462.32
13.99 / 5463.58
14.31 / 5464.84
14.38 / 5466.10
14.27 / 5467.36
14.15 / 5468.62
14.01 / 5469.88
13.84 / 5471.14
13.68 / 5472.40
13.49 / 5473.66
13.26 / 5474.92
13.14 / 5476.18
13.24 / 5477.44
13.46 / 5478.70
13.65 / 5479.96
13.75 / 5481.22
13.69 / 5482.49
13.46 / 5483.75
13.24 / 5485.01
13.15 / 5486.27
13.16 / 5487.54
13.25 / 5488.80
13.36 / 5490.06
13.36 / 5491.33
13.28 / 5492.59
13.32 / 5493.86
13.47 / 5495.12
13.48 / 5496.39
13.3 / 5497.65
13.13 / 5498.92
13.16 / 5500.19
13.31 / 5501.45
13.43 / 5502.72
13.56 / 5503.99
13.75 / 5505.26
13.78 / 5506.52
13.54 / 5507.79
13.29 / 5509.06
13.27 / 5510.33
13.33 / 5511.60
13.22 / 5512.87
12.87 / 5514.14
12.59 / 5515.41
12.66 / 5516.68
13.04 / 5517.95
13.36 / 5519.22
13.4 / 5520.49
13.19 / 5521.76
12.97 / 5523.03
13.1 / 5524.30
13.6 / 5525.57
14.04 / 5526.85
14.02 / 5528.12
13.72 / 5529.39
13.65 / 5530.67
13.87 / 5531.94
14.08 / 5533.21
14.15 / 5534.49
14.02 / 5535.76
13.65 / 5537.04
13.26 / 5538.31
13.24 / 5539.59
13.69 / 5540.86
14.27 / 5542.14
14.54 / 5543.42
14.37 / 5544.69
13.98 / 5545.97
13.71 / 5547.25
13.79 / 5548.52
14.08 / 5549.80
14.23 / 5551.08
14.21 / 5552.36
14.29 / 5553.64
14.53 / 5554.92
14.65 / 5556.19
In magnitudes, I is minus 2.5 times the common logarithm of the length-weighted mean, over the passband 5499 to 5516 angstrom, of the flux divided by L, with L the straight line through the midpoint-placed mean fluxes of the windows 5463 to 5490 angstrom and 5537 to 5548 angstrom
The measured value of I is 0.036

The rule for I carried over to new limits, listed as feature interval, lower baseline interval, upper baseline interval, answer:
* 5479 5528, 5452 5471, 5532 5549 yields 0.05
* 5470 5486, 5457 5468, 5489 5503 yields 0.02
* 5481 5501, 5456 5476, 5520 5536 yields 0.04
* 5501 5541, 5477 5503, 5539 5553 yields 0.02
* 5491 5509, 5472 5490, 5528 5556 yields 0.01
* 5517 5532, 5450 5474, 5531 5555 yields 0.04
